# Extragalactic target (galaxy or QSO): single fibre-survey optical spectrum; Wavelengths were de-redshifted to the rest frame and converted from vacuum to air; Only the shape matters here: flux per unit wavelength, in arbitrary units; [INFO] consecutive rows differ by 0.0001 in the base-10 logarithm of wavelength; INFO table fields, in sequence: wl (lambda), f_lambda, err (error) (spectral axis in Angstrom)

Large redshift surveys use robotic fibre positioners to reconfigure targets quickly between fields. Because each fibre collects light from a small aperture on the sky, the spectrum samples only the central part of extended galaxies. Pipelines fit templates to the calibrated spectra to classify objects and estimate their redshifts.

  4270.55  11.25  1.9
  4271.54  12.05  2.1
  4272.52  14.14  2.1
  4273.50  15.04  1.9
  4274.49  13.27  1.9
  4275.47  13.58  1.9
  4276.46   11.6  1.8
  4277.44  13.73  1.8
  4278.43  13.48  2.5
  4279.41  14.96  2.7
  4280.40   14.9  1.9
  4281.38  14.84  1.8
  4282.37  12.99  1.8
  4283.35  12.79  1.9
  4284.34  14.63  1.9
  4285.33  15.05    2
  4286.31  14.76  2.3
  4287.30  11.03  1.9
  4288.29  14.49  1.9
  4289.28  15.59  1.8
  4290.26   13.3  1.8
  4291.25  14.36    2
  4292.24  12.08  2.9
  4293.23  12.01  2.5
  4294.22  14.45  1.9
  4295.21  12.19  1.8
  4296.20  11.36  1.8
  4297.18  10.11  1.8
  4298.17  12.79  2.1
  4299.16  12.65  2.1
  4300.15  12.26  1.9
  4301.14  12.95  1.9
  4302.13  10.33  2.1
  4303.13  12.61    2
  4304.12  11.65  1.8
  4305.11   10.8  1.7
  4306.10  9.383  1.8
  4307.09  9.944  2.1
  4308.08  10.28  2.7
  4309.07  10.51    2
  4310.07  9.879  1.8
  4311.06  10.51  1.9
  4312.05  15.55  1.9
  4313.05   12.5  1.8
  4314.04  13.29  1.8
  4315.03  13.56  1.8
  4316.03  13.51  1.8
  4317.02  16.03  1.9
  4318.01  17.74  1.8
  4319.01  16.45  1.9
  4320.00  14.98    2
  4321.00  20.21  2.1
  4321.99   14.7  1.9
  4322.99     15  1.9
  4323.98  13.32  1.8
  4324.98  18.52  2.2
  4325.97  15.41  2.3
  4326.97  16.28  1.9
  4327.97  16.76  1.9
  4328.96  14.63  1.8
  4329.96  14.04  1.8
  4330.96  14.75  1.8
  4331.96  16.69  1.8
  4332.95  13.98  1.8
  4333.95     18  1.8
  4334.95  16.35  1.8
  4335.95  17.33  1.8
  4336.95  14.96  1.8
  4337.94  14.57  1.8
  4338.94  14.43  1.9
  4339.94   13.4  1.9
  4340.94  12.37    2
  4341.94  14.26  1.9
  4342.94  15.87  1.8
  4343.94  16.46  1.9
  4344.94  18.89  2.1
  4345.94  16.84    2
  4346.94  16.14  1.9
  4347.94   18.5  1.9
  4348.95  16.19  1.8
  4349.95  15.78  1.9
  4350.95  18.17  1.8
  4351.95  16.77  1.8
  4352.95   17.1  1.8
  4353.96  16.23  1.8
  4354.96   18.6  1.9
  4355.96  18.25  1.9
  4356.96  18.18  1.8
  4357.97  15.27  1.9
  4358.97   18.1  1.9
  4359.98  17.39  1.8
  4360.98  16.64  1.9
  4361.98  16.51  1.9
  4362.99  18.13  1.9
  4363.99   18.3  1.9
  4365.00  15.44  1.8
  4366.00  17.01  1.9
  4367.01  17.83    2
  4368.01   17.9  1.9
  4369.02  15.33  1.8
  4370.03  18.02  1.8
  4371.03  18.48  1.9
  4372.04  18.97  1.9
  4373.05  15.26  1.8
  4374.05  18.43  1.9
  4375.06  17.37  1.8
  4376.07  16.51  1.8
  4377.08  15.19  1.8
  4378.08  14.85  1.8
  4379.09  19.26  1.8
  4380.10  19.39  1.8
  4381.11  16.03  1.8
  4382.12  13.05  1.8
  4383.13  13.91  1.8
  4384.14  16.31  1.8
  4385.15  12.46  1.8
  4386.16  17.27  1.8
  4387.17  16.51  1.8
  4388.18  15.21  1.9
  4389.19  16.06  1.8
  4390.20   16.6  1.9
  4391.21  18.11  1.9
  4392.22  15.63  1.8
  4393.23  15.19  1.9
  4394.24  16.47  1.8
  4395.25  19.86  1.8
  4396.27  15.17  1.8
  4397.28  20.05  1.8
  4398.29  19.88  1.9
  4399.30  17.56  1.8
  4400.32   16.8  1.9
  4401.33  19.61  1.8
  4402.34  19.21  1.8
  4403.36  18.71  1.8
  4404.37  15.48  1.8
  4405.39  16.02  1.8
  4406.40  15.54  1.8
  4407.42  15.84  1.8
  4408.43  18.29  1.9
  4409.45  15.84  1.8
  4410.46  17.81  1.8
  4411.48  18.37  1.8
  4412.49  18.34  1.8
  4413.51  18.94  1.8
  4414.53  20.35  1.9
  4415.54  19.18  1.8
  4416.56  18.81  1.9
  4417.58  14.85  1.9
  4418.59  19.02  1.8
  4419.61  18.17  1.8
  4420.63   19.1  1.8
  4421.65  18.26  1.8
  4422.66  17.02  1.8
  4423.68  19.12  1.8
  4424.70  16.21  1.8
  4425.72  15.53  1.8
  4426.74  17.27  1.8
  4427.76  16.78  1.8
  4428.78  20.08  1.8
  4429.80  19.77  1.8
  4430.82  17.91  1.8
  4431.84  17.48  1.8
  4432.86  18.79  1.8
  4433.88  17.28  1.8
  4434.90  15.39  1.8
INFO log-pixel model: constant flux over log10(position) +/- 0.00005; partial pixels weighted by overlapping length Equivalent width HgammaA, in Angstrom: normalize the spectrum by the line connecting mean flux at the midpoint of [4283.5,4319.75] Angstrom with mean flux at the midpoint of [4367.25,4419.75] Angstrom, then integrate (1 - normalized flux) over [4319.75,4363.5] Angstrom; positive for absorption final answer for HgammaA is -4.7 Angstrom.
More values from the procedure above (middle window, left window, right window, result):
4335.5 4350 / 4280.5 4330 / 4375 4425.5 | -0.7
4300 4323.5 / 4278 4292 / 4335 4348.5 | 2.7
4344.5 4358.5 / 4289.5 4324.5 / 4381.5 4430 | -2.2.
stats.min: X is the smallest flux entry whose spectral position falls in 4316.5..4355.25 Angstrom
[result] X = 12.37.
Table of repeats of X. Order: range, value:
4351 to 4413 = 12.46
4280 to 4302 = 10.11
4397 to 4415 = 15.48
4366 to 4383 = 13.05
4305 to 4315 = 9.383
